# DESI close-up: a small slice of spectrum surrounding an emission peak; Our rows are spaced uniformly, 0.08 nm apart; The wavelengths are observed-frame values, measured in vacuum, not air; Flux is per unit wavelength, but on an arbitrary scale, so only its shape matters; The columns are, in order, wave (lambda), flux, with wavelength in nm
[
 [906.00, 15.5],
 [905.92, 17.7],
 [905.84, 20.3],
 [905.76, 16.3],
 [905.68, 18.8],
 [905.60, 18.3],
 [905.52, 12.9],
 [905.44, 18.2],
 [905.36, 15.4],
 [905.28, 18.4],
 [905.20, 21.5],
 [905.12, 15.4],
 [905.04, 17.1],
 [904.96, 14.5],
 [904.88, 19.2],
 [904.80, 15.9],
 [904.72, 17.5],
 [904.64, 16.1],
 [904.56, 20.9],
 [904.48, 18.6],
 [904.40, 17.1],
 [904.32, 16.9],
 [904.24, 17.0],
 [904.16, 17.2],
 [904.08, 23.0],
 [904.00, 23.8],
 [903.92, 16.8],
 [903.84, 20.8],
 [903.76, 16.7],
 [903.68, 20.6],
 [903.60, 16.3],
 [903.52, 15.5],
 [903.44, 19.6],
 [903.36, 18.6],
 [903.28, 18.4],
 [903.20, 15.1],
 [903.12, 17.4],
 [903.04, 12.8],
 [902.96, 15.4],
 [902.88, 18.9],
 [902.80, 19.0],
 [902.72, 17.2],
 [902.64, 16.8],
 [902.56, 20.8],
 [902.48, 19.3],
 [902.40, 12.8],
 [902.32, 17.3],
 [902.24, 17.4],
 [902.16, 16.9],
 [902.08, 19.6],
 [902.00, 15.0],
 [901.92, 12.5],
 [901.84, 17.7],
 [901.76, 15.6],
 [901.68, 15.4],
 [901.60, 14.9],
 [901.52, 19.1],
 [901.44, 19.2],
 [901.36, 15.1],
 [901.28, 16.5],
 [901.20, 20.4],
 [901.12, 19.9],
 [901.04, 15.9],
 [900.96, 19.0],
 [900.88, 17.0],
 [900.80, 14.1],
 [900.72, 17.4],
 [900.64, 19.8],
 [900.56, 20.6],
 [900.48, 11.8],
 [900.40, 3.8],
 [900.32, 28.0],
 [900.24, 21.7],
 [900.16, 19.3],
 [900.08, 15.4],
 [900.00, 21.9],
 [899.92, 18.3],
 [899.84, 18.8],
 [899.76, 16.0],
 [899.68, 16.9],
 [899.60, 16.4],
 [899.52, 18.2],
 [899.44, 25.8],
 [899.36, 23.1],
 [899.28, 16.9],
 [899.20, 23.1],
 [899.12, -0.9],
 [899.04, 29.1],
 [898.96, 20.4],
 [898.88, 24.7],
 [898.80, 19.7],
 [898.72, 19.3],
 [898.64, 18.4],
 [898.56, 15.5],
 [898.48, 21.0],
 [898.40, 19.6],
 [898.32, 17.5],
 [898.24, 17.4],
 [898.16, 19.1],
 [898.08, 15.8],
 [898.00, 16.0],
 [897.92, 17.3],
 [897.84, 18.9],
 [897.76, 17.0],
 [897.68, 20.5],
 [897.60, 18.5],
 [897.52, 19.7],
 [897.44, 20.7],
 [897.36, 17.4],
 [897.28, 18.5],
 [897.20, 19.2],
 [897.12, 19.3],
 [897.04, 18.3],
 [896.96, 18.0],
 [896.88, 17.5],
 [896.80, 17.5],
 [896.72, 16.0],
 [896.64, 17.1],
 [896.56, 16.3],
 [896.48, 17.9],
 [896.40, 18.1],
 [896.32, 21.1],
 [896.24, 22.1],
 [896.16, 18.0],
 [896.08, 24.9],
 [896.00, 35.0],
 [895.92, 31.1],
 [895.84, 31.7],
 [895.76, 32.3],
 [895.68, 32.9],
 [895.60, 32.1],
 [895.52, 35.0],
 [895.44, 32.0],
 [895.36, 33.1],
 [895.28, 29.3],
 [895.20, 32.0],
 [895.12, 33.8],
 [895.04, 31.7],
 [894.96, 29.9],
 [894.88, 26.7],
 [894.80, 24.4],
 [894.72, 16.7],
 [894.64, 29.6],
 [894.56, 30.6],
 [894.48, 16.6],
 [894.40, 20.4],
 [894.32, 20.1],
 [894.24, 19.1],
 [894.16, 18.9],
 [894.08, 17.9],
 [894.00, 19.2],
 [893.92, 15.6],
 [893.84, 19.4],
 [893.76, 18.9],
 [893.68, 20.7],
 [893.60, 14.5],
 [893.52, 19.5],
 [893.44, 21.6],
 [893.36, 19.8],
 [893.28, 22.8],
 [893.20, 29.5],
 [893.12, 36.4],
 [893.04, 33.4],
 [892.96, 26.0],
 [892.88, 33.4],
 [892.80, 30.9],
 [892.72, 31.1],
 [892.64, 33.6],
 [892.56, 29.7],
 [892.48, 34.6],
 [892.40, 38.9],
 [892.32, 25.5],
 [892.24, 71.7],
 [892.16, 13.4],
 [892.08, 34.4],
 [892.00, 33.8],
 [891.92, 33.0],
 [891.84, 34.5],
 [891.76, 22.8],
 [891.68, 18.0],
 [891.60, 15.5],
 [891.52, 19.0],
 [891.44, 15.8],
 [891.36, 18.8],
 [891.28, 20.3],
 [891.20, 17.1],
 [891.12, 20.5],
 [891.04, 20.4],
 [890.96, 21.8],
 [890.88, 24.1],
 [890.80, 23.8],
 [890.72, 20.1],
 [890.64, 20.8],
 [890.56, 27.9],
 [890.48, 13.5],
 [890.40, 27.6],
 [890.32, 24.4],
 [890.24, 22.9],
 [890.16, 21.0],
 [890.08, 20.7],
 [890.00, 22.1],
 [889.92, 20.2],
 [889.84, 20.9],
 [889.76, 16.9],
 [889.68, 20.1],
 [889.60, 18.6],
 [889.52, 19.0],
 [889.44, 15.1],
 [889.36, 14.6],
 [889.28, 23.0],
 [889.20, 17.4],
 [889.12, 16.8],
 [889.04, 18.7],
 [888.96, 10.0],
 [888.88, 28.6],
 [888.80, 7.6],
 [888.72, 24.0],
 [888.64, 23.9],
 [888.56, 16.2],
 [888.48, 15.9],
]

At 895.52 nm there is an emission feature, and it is [N II]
